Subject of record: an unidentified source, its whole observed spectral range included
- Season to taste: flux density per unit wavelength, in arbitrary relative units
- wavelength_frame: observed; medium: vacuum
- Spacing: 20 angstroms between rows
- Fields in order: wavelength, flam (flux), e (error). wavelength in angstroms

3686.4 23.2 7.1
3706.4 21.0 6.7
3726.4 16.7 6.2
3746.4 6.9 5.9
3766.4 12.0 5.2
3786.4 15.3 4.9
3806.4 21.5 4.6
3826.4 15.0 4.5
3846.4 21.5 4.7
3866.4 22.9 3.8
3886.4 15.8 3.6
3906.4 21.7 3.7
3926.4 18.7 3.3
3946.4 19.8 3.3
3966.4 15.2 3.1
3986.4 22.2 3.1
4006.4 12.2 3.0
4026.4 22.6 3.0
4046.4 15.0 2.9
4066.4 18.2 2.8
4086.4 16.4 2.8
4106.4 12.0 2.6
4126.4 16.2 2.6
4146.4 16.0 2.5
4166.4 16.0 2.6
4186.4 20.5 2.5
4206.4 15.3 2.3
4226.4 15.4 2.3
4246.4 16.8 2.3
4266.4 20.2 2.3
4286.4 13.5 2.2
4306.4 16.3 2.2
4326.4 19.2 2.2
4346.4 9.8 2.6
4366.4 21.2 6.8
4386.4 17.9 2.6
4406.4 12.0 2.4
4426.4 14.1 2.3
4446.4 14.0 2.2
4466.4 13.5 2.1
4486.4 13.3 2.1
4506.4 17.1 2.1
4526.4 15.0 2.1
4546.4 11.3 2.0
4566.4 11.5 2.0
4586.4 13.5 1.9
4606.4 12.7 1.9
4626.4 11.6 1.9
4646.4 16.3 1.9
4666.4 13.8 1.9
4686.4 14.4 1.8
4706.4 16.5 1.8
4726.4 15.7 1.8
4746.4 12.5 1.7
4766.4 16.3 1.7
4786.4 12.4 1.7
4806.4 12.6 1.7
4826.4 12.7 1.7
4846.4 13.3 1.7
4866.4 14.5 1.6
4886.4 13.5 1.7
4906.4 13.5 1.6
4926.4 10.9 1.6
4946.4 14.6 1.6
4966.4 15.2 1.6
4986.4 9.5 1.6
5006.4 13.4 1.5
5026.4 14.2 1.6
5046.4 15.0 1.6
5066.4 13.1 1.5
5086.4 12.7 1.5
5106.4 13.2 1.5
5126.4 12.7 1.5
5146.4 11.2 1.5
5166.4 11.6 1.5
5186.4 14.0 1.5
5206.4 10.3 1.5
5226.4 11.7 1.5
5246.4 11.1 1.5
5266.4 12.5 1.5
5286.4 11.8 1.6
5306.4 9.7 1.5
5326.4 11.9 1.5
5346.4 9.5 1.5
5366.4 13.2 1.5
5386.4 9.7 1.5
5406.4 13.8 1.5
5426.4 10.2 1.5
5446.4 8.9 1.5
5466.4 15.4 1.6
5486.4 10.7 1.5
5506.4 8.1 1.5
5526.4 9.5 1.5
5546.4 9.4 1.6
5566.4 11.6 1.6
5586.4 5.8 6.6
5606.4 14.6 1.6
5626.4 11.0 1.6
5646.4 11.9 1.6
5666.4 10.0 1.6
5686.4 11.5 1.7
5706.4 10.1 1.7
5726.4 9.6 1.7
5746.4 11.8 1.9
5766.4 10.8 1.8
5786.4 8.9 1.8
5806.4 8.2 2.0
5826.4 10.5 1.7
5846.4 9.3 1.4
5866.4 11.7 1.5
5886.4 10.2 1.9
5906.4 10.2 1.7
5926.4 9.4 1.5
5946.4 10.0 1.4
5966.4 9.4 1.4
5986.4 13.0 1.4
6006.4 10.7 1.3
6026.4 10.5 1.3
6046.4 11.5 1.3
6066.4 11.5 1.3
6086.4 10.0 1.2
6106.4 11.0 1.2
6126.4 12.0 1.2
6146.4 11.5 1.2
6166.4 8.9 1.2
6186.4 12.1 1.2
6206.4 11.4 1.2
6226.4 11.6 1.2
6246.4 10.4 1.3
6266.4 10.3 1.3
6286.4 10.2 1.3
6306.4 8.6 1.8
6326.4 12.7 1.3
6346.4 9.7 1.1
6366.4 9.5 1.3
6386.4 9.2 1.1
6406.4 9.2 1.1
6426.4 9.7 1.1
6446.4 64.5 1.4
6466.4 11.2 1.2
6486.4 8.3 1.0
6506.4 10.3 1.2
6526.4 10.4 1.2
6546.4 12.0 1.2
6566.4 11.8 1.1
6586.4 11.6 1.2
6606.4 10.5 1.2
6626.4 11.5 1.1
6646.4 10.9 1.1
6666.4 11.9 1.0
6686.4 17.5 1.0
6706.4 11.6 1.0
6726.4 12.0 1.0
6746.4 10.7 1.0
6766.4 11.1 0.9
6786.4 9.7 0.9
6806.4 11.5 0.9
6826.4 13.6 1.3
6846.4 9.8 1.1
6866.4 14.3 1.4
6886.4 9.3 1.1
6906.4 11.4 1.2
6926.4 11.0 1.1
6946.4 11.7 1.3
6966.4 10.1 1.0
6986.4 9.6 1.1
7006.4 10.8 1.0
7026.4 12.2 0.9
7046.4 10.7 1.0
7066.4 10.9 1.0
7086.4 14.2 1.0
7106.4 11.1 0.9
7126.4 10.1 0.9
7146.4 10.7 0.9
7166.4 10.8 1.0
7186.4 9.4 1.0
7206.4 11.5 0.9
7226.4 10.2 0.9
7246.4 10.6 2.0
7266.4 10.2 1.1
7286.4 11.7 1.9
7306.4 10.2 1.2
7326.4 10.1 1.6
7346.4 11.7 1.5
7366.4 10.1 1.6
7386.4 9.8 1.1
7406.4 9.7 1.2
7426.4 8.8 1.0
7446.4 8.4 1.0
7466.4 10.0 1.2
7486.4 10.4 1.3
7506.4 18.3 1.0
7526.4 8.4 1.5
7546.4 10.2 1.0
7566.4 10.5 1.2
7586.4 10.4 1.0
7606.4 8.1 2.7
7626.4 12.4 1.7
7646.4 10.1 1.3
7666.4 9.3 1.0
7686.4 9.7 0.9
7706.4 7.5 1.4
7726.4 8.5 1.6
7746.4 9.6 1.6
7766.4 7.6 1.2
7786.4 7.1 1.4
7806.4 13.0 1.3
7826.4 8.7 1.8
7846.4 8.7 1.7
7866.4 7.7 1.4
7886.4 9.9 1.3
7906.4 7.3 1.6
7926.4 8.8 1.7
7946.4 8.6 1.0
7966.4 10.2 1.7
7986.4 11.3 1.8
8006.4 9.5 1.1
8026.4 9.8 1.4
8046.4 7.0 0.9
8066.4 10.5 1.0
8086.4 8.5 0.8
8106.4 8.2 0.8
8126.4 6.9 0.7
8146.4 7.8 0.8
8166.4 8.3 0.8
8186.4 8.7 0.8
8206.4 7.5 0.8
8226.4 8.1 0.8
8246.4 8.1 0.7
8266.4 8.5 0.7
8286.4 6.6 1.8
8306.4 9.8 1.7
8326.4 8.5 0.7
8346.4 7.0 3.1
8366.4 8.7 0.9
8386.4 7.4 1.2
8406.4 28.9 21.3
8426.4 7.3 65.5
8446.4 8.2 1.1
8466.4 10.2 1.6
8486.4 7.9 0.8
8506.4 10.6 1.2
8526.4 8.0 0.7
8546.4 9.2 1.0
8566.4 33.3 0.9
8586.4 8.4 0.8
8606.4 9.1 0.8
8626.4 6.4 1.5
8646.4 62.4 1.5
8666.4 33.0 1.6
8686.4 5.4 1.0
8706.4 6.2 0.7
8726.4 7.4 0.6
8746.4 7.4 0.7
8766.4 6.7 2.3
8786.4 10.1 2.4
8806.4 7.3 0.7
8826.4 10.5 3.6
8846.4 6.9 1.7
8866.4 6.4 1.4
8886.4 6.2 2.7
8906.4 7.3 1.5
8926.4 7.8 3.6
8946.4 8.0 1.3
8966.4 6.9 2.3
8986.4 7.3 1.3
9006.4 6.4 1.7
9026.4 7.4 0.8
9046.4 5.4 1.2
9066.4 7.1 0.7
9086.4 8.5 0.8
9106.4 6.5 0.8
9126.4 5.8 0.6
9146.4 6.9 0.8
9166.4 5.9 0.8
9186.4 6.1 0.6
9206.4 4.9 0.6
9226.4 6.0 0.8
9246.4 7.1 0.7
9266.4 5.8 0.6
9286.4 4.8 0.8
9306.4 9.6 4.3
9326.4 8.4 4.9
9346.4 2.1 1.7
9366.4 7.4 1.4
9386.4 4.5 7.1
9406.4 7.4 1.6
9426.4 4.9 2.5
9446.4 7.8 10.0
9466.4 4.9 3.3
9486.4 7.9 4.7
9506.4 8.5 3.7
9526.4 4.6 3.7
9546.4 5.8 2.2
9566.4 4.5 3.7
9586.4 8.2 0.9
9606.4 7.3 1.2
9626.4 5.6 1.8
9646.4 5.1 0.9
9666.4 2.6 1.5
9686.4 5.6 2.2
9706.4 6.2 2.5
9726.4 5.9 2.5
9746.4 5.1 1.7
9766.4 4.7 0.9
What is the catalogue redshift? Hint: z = 0.73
